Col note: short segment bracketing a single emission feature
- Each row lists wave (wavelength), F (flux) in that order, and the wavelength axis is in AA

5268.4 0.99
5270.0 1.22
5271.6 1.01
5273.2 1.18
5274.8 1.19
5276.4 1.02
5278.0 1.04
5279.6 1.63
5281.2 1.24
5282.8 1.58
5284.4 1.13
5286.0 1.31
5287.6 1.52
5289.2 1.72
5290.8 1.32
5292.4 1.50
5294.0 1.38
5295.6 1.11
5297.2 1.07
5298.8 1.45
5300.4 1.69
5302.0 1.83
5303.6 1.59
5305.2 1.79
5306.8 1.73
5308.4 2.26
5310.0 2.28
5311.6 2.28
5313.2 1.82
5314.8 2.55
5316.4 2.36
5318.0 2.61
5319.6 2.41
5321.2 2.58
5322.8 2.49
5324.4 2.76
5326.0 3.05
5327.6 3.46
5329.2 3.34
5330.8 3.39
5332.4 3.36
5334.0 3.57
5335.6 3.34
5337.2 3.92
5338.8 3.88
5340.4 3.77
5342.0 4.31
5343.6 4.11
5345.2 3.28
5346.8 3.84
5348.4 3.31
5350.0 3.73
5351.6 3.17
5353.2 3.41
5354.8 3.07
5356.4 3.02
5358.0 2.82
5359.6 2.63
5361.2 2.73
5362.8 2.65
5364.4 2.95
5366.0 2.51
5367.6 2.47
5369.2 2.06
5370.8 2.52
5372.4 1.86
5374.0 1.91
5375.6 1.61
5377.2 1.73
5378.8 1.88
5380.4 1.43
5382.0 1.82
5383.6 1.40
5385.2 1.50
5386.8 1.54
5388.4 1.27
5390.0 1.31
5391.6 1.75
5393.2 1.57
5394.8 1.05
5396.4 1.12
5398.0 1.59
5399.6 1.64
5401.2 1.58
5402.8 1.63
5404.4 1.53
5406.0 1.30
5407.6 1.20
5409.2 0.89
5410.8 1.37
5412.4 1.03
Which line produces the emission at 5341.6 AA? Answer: Mg II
